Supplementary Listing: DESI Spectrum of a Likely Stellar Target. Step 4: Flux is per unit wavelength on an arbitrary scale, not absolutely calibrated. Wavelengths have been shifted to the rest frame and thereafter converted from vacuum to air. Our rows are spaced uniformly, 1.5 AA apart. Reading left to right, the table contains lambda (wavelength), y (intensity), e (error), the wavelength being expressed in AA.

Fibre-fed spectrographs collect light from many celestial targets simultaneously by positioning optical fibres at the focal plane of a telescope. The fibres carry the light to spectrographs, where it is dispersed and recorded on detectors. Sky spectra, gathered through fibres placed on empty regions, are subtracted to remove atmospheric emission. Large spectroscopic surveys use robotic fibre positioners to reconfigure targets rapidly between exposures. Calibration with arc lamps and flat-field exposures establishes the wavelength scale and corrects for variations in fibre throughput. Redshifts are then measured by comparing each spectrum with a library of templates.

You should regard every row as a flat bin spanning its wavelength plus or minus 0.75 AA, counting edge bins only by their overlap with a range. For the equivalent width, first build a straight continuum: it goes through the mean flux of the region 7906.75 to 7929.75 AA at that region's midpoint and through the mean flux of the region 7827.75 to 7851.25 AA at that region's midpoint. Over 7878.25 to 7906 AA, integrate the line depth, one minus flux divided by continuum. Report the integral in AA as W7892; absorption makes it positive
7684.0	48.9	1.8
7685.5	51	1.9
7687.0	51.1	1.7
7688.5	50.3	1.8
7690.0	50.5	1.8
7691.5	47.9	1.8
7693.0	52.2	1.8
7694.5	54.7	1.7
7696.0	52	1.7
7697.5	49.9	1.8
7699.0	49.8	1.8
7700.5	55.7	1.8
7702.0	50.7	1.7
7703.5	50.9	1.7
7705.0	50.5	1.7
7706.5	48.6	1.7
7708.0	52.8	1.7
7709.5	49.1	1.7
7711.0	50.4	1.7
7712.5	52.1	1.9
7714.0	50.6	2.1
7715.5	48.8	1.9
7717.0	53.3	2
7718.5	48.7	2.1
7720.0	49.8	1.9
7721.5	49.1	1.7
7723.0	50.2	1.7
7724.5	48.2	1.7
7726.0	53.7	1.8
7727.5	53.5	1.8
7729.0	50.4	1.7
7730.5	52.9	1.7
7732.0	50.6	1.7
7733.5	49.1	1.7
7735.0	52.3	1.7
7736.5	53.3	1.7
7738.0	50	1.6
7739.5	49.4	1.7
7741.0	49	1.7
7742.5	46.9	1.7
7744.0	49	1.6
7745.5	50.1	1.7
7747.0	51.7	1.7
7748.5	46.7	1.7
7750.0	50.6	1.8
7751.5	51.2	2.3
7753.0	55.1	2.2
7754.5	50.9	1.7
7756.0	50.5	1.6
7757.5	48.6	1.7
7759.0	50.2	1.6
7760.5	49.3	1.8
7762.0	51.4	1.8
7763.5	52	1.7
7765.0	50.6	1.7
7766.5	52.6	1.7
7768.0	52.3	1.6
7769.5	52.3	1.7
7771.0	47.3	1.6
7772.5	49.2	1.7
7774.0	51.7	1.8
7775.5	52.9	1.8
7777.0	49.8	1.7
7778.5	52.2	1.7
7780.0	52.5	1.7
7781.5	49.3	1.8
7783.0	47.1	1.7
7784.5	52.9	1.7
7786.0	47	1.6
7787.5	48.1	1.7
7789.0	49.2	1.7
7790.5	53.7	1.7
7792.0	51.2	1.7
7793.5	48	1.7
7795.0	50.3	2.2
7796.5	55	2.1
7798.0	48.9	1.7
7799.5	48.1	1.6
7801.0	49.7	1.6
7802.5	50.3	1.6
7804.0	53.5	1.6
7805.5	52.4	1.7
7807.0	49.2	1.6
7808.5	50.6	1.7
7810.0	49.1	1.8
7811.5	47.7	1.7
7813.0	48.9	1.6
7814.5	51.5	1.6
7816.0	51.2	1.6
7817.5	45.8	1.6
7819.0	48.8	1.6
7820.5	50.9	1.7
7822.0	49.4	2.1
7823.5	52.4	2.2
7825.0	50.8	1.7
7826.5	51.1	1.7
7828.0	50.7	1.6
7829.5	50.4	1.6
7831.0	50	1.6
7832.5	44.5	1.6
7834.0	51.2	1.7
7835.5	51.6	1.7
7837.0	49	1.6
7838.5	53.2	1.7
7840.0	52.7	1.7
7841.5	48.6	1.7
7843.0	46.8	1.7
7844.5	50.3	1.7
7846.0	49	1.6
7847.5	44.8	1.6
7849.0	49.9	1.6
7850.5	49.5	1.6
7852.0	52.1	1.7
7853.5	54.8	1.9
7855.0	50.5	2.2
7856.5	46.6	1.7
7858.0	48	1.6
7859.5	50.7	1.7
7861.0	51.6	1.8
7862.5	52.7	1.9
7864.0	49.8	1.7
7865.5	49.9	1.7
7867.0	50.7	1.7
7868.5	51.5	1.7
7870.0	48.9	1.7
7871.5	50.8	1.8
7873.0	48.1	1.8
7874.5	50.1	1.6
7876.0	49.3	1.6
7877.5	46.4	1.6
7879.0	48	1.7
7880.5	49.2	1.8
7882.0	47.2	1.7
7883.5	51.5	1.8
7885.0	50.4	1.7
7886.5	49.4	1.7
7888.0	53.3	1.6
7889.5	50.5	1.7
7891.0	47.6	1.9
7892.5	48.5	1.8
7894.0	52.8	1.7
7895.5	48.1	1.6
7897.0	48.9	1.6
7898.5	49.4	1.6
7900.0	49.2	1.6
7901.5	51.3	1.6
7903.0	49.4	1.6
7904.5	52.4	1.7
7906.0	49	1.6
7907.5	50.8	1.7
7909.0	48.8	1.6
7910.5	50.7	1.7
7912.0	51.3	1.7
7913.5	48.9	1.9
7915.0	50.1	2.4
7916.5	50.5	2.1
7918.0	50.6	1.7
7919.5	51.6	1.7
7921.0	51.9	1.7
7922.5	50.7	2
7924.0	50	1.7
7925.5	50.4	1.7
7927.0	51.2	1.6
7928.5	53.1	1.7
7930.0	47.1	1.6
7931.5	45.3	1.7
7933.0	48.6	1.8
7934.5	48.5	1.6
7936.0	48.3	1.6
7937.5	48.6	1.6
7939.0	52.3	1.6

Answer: 0.2 AA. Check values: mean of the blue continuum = 49.5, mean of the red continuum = 50.6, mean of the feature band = 49.8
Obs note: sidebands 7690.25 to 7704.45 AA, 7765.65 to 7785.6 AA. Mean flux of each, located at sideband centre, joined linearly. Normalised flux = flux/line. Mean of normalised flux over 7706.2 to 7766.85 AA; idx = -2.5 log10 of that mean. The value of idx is 0.01 mag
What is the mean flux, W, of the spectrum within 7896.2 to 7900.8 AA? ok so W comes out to 49.2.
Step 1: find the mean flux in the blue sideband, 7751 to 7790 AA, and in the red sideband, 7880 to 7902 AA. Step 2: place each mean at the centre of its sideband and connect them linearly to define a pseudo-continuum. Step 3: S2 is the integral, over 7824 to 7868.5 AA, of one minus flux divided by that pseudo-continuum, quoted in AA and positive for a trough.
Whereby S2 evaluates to 0.03 AA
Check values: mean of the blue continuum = 50.6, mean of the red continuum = 49.8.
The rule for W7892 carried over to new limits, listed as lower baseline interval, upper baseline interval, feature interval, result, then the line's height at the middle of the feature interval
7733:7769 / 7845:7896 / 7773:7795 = 0.0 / 50.3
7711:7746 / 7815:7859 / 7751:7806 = -0.6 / 50.2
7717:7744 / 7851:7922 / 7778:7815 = 0.0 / 50.3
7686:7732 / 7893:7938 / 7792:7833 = 0.3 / 50.4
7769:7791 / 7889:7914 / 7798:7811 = 0.0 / 50.2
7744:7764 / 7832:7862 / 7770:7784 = 0.0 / 50.4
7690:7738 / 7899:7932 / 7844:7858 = 0.2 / 50.5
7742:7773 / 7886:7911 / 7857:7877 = 0.0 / 50.1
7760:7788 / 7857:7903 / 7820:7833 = 0.0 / 50.2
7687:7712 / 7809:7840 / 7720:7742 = 0.0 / 50.8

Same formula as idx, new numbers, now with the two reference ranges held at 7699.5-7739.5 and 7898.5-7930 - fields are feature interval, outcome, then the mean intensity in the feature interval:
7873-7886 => 0.03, 49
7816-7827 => 0.02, 49.9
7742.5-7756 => 0.01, 50.4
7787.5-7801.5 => 0.01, 50.3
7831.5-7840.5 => 0.01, 50.3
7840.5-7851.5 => 0.04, 48.6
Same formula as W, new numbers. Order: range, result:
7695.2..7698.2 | 51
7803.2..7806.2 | 52.9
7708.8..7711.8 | 49.8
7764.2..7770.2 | 51.9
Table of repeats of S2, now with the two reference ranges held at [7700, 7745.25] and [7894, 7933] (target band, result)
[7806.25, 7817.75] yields 0.2 AA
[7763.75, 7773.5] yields -0.1 AA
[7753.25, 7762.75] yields 0.0 AA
